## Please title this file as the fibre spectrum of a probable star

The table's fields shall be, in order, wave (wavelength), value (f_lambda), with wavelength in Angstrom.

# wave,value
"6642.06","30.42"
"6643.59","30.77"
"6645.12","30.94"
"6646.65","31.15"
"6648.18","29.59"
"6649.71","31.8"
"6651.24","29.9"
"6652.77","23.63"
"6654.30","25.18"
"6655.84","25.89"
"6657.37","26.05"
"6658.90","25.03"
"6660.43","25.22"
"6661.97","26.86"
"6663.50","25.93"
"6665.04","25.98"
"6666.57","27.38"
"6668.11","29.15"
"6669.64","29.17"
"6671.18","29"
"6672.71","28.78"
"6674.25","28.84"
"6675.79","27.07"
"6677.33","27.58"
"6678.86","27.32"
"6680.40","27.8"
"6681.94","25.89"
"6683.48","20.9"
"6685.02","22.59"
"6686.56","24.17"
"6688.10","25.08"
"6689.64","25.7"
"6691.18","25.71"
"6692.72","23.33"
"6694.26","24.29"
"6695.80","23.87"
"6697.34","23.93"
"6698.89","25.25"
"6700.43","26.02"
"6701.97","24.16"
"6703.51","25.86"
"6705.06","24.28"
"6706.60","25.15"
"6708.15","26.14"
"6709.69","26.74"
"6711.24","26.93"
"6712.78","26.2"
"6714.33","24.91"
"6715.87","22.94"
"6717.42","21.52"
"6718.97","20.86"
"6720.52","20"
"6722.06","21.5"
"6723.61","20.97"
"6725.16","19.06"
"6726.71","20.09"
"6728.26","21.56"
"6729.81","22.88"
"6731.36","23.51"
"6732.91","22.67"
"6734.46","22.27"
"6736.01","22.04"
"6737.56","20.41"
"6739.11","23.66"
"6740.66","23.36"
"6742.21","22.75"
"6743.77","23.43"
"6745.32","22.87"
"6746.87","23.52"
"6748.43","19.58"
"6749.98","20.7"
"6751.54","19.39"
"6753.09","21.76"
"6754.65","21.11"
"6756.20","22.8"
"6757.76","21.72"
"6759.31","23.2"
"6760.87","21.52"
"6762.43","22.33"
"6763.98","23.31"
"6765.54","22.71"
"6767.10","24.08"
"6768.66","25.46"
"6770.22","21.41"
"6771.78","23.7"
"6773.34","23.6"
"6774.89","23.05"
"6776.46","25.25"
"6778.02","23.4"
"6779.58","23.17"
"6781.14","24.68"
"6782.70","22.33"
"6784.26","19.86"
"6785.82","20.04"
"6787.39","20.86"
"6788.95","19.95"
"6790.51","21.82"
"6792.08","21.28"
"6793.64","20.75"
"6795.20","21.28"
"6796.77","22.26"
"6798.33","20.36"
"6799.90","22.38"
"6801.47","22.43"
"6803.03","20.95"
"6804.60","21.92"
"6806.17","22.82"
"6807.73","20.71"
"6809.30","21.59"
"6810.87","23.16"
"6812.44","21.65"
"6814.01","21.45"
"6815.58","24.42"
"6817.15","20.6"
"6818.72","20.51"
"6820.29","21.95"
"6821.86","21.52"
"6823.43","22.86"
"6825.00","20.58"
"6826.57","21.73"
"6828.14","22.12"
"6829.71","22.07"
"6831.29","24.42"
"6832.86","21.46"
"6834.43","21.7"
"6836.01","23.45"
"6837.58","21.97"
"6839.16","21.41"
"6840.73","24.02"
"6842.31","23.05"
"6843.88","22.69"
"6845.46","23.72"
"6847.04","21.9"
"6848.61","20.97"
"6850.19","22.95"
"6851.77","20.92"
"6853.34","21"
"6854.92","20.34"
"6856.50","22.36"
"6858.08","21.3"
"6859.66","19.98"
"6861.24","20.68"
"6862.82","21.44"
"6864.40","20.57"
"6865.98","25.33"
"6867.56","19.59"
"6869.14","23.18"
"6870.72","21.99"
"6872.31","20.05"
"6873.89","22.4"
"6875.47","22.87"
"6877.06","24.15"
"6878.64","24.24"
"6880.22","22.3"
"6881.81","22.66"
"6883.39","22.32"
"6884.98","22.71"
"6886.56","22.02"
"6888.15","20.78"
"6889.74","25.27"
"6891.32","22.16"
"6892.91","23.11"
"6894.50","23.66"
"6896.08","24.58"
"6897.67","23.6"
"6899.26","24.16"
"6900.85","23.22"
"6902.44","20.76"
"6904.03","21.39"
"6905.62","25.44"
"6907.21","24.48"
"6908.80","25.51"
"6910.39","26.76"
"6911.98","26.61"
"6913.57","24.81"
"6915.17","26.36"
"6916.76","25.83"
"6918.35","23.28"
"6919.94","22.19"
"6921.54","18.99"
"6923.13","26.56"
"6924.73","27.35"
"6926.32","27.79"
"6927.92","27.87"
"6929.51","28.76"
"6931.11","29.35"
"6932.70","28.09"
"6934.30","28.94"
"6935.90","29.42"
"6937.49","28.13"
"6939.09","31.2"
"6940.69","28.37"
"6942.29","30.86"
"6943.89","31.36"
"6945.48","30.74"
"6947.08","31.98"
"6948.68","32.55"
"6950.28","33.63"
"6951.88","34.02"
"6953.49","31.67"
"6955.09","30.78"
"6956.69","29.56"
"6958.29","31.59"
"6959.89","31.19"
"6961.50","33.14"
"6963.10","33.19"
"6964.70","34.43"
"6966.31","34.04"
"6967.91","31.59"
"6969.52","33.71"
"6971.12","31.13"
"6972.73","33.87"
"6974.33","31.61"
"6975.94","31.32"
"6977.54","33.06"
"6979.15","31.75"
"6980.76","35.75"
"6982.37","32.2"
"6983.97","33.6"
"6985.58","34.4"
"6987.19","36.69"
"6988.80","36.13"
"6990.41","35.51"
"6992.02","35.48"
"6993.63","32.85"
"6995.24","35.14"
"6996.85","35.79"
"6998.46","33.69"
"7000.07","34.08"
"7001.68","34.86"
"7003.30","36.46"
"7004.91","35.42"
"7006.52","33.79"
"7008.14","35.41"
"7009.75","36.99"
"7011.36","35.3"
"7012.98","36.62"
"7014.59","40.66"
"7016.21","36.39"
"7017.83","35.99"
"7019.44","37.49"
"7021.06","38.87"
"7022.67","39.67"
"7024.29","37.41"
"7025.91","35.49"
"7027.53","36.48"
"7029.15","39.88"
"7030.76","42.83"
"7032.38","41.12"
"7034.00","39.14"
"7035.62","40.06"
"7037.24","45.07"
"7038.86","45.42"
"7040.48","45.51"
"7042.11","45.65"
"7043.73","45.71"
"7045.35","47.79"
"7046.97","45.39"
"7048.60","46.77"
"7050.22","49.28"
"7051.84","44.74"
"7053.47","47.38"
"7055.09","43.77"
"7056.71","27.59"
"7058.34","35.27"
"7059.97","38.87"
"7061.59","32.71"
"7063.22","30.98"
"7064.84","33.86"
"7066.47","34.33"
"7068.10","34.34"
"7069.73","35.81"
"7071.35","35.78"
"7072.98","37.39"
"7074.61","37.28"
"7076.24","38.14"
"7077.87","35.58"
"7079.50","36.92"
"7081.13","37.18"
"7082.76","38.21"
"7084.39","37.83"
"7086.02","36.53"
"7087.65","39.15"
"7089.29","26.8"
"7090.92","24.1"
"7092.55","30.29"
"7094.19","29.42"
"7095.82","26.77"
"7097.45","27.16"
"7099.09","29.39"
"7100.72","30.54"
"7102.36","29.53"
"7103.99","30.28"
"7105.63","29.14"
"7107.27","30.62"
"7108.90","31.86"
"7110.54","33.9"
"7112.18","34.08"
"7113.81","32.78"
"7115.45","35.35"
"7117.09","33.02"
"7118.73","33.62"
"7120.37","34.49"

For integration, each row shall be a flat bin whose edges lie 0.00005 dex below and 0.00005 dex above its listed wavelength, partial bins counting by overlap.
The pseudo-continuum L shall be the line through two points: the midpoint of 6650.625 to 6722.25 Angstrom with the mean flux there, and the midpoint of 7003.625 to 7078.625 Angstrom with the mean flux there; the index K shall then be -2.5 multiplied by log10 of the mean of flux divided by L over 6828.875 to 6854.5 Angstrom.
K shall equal 0.37 mag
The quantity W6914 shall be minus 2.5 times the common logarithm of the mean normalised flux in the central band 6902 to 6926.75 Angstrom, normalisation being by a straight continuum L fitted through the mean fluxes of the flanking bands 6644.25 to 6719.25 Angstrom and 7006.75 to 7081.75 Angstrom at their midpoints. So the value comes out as 0.36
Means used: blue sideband 26.1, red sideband 39.1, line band 24.6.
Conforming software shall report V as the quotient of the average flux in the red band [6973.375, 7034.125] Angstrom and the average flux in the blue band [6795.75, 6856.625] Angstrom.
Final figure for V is 1.6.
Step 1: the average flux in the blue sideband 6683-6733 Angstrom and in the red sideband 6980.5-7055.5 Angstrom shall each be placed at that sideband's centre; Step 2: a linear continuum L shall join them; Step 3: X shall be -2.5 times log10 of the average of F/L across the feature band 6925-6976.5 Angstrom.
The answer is 0.15 mag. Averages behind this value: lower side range 23.6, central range 31.1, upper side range 39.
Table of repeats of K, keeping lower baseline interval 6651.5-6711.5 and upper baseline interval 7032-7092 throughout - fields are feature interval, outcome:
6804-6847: 0.35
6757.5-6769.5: 0.23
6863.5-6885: 0.40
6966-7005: 0.07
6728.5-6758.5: 0.25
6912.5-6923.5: 0.38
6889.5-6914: 0.35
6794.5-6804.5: 0.35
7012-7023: -0.02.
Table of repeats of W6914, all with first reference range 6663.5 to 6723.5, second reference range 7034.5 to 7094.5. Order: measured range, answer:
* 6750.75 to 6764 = 0.25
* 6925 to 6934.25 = 0.18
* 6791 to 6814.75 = 0.32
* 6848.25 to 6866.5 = 0.40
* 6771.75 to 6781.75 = 0.18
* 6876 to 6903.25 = 0.36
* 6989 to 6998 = 0.03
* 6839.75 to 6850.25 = 0.32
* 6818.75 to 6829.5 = 0.35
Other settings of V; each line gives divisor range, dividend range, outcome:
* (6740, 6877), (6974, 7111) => 1.64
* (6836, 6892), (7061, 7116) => 1.49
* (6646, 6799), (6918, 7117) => 1.44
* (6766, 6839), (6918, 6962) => 1.32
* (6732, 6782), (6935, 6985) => 1.41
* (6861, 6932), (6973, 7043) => 1.55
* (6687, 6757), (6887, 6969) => 1.20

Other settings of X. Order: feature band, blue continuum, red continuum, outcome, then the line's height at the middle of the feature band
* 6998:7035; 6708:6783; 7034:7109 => -0.088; 34.3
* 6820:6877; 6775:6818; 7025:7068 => 0.172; 25.8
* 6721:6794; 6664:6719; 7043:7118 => 0.226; 27.3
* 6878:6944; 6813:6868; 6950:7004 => 0.109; 27.9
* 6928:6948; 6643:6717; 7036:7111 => 0.112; 33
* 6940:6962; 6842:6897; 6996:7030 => -0.041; 30.4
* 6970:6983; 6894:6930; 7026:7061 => 0.025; 33.4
